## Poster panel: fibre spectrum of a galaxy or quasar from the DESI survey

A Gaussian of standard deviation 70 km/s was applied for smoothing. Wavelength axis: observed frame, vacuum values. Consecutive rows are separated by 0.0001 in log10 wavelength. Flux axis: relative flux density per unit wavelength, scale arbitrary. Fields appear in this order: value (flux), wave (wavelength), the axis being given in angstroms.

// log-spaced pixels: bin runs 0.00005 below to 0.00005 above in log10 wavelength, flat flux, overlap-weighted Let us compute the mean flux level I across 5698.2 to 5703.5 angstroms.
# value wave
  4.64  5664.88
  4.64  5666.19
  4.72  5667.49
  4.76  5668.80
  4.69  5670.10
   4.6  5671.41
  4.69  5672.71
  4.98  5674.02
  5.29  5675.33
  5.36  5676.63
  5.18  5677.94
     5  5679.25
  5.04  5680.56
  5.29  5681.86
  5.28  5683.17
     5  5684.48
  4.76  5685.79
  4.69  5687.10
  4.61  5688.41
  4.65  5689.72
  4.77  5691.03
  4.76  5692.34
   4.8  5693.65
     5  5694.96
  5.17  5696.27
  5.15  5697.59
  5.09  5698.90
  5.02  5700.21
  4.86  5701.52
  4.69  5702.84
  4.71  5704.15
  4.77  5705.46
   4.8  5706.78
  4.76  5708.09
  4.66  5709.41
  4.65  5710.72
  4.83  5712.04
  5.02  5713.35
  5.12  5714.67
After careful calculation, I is 4.92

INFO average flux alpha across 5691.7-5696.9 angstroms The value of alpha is 4.94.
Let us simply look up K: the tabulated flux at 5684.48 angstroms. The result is 5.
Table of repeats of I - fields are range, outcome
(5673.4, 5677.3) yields 5.21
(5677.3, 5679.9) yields 5.08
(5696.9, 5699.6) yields 5.11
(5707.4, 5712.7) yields 4.73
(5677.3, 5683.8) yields 5.16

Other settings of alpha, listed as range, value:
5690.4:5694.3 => 4.78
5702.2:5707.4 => 4.74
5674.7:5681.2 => 5.17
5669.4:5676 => 4.86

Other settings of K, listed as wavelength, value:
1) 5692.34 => 4.76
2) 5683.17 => 5.28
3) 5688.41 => 4.61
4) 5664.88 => 4.64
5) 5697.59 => 5.15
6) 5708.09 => 4.76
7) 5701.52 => 4.86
